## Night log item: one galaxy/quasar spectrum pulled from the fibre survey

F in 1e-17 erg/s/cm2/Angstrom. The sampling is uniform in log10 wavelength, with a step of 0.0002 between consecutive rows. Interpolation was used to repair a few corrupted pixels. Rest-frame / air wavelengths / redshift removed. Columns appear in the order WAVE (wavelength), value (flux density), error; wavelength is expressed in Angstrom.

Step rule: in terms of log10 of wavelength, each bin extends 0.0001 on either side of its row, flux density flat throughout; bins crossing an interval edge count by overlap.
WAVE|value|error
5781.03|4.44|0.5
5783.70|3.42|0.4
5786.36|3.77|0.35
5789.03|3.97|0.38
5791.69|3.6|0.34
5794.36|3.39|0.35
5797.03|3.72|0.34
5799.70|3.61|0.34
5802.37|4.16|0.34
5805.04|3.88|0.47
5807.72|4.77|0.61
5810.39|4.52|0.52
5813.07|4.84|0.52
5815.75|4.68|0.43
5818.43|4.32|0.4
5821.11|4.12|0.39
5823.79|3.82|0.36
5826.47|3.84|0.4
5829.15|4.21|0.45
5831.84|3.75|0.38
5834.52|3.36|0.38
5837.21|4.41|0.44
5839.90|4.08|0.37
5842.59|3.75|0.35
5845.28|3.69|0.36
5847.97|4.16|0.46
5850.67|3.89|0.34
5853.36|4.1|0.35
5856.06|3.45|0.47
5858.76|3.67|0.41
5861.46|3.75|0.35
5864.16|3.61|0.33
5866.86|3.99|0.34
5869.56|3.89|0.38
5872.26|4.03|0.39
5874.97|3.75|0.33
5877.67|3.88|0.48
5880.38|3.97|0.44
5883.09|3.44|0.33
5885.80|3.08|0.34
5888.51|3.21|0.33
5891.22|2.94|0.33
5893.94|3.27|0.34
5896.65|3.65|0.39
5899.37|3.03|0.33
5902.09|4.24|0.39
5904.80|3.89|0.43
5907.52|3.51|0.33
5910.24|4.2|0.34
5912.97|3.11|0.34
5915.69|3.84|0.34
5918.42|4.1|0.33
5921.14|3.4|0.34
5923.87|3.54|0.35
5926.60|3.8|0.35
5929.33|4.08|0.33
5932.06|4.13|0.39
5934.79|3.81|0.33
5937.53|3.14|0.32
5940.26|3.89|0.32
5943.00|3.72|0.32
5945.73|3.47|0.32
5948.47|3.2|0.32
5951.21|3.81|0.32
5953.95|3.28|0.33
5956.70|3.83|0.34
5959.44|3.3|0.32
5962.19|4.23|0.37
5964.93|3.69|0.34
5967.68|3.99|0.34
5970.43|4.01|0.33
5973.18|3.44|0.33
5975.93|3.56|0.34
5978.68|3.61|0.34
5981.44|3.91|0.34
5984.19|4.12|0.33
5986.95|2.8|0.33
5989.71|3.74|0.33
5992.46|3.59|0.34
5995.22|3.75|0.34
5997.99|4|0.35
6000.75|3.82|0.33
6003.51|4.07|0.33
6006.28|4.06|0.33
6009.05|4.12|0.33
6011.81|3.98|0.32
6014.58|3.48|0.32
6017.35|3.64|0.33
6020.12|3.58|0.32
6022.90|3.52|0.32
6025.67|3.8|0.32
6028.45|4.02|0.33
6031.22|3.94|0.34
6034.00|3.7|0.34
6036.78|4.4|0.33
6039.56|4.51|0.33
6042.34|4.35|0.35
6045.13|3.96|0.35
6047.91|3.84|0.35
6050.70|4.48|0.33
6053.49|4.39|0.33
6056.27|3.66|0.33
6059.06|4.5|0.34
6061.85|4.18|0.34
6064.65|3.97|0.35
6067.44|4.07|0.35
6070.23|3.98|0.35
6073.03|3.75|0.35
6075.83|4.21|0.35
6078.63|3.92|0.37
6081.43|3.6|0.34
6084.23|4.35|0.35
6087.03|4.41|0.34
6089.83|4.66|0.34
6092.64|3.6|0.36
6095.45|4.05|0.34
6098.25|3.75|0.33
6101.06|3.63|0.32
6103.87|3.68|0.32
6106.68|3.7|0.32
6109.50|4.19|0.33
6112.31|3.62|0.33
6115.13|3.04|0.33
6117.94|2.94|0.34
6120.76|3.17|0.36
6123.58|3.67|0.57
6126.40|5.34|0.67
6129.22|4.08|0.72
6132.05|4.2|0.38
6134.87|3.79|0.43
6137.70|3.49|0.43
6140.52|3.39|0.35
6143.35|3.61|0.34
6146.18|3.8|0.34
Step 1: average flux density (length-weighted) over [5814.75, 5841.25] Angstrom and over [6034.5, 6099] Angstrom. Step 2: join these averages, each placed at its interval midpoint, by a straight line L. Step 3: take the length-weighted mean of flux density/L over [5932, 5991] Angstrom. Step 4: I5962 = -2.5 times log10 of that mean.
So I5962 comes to 0.12 mag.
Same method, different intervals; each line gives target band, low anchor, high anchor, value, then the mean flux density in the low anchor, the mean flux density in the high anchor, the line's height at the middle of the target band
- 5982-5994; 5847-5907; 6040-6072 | 0.11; 3.67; 4.13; 3.96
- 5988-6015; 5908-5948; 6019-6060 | 0.02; 3.71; 4.04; 3.93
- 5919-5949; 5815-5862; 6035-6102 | 0.09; 3.94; 4.09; 4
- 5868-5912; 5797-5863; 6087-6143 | 0.10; 4.03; 3.8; 3.98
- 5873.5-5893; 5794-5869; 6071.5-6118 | 0.15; 3.99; 3.85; 3.96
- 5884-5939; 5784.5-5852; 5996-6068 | 0.12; 4.01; 4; 4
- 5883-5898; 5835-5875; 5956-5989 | 0.18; 3.87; 3.71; 3.82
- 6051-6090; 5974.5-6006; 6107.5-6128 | -0.11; 3.74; 3.71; 3.72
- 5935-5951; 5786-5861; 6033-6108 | 0.14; 3.98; 4.05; 4.02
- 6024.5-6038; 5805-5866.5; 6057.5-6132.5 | 0.00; 4.03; 3.93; 3.96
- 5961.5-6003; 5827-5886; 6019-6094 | 0.06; 3.83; 4.05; 3.97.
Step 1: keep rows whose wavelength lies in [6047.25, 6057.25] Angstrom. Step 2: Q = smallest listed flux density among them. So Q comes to 3.66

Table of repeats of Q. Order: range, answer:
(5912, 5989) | 2.8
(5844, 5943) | 2.94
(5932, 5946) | 3.14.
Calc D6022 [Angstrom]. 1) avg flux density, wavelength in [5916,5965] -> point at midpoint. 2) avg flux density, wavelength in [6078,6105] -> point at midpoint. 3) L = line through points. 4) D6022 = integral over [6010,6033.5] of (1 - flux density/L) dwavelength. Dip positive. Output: 0.6 Angstrom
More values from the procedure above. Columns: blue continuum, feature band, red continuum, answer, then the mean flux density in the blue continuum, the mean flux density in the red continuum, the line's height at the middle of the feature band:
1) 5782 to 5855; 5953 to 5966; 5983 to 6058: 0.8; 3.99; 3.9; 3.93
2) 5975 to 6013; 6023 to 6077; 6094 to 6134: -4.0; 3.8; 3.79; 3.79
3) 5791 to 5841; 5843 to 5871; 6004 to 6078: 1.6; 4.06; 4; 4.05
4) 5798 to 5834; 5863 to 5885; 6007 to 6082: 1.7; 4.17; 3.99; 4.12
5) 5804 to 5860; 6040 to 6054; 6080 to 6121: -1.4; 4.06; 3.78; 3.83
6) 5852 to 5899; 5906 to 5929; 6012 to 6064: 0.0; 3.62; 4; 3.71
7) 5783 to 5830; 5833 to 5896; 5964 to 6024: 3.9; 4.04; 3.75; 3.95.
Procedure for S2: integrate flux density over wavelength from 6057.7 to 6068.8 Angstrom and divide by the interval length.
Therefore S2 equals 4.18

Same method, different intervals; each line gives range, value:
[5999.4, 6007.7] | 3.98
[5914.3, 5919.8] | 3.97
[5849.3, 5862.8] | 3.77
